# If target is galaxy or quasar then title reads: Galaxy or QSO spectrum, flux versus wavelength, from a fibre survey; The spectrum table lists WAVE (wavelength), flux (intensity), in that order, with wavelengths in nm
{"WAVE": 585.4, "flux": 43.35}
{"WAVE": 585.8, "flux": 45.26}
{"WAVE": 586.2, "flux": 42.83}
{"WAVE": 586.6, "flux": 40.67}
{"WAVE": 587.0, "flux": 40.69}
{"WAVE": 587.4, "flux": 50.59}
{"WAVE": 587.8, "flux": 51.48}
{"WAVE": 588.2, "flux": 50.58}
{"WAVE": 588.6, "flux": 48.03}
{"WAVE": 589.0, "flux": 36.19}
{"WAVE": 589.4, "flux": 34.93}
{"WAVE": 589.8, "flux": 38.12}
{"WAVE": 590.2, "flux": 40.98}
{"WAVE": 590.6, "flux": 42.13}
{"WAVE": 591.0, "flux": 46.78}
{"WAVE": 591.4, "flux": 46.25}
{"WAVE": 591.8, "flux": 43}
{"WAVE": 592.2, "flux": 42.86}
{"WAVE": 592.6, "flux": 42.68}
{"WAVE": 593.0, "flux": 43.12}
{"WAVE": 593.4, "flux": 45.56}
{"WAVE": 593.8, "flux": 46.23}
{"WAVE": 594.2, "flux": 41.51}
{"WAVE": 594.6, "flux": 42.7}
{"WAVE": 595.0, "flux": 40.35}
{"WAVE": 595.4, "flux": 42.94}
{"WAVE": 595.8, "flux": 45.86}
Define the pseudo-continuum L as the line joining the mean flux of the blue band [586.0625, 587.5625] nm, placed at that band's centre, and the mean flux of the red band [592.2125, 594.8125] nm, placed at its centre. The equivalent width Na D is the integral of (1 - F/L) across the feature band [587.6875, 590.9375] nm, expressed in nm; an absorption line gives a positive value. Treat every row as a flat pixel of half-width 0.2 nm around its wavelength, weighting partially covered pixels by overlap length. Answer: 0.06 nm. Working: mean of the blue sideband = 43.6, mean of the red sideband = 43.6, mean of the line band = 42.7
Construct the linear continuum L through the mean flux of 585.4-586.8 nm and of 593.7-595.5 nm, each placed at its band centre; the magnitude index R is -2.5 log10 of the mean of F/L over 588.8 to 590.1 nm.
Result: 0.17 mag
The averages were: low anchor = 43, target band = 36.8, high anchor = 42.5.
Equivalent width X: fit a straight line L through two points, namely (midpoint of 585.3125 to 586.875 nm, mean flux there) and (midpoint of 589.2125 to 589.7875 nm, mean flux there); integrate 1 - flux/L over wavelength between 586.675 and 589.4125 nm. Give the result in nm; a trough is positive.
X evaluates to -0.43 nm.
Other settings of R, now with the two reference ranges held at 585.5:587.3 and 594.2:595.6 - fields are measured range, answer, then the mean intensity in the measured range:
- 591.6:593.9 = -0.04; 43.8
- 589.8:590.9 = 0.03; 41.4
